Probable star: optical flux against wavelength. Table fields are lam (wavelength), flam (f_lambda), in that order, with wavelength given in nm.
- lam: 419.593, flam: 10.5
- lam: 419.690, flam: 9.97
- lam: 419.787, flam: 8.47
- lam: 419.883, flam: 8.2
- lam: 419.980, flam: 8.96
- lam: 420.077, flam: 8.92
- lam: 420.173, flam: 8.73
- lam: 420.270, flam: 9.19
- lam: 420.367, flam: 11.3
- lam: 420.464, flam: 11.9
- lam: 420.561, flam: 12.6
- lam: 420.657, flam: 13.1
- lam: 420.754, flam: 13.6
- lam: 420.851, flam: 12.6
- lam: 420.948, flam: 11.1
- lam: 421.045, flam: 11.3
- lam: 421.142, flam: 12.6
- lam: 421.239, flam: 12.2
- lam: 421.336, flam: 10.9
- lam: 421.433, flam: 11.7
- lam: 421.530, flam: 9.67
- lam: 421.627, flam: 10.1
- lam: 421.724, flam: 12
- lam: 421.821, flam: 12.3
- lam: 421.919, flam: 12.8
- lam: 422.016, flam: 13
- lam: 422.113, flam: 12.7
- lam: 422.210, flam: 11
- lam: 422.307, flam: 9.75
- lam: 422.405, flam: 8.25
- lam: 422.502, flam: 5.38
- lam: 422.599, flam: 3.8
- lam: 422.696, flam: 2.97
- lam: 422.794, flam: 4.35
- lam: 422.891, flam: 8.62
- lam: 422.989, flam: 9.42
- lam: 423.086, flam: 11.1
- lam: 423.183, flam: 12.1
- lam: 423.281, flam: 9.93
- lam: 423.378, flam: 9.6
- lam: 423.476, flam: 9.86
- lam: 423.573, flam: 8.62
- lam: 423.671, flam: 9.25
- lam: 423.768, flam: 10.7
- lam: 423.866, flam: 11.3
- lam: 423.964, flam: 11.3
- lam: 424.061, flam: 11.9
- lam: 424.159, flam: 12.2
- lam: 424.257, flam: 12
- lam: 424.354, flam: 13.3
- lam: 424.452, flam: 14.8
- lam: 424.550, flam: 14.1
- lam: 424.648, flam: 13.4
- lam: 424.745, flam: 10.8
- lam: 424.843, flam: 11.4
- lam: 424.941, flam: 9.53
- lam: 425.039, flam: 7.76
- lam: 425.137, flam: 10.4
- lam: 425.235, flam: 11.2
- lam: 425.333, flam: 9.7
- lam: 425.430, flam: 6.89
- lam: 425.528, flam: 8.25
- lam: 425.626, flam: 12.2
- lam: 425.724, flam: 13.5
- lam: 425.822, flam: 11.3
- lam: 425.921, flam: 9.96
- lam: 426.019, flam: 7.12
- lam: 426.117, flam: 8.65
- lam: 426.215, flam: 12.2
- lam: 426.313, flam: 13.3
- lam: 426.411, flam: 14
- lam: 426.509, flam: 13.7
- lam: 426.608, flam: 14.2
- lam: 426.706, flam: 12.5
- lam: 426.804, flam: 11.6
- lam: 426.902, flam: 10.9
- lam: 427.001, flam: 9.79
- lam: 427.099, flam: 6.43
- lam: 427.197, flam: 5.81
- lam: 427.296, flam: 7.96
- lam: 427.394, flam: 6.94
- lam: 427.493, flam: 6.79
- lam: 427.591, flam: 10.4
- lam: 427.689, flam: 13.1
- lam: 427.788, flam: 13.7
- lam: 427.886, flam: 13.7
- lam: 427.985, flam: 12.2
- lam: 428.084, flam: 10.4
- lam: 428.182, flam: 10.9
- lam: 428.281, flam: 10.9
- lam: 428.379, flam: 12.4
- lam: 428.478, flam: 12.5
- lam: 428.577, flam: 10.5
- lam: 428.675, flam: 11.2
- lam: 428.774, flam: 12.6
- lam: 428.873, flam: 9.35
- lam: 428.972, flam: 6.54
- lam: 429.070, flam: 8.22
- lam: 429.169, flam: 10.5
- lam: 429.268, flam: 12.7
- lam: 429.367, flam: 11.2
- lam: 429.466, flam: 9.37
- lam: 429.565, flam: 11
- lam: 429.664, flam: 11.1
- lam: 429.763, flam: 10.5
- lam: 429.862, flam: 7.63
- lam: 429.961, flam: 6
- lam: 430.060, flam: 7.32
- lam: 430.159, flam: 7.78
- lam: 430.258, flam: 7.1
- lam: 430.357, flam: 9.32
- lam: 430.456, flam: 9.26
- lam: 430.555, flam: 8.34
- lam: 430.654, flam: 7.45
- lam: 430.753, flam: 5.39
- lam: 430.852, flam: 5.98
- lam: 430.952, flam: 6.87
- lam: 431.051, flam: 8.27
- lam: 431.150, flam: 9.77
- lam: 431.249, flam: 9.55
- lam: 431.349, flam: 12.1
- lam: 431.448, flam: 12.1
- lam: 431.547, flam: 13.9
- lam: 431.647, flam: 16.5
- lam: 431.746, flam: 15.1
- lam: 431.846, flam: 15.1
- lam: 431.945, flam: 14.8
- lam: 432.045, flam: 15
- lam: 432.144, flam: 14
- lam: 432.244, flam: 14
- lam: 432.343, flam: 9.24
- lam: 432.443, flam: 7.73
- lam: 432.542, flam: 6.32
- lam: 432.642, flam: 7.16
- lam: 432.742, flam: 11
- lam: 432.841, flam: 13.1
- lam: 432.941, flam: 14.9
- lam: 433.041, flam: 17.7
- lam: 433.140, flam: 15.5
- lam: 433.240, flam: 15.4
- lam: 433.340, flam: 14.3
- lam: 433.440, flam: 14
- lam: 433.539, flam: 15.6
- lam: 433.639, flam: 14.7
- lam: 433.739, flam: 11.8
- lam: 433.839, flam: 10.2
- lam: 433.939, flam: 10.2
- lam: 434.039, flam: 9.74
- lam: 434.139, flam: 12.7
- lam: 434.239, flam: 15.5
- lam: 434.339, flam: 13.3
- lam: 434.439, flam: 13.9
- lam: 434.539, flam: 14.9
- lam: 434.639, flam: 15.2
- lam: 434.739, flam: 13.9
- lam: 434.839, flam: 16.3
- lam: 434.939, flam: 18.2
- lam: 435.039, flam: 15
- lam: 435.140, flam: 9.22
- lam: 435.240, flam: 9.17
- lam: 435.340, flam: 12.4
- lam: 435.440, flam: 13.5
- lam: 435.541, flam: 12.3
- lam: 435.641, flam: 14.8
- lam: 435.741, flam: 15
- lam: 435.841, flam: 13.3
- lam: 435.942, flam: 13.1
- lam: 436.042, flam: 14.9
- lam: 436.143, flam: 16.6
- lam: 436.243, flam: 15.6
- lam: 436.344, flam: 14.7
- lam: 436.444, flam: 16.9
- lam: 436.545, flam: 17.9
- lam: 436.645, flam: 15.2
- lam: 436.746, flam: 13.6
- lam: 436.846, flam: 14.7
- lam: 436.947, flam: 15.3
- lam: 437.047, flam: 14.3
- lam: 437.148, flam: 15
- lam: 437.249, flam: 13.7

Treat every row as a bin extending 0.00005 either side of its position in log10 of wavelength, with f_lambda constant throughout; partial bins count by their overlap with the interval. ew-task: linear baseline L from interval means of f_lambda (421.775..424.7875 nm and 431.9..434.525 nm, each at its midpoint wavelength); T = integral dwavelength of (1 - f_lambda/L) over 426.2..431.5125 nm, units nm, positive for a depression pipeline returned 0.75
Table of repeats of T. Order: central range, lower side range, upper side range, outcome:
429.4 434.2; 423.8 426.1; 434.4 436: 0.67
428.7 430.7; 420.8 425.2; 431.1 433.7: 0.50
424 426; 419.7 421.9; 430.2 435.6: 0.04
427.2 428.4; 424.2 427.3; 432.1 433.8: 0.09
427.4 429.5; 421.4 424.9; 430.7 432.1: 0.05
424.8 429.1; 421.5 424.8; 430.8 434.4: 0.24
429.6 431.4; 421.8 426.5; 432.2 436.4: 0.57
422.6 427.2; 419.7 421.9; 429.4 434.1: 0.22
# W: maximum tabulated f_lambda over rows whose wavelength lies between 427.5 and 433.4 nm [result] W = 17.7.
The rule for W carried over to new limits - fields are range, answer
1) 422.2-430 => 14.8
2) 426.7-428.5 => 13.7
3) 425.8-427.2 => 14.2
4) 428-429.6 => 12.7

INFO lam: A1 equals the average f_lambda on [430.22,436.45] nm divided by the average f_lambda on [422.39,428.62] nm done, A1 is 1.20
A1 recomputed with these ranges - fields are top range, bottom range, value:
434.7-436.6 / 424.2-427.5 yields 1.34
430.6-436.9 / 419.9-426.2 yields 1.24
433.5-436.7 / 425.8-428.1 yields 1.30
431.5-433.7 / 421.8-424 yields 1.42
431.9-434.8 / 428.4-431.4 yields 1.41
